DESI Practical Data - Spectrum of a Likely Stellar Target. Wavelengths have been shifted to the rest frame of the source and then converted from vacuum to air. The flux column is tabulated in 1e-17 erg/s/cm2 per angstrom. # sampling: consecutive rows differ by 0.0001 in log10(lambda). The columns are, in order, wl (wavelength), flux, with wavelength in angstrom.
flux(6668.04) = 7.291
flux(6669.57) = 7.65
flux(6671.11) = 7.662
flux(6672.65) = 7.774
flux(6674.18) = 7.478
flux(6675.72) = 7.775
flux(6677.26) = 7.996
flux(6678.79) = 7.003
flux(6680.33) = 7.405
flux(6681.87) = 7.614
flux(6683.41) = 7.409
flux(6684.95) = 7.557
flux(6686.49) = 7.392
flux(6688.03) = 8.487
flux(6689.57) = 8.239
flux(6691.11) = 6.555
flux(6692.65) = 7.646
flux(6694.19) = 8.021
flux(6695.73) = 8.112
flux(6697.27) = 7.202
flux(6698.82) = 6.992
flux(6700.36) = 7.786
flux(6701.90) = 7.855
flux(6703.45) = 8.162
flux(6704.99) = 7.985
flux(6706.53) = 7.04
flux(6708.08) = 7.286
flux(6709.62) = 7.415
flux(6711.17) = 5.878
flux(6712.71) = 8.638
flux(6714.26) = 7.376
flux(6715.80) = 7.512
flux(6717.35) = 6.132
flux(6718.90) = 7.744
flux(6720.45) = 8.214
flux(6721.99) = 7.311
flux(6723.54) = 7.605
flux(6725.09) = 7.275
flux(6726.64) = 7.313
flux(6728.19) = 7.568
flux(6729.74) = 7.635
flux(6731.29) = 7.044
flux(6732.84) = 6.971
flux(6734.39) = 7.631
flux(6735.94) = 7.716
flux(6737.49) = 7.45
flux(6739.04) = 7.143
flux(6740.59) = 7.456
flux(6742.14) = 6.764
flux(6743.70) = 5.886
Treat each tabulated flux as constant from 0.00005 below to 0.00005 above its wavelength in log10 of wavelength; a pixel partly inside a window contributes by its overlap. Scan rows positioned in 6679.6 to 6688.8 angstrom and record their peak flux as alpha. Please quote 8.487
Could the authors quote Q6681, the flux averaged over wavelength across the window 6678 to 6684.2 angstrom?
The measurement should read 7.36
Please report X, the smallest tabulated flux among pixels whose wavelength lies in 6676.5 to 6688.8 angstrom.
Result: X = 7.003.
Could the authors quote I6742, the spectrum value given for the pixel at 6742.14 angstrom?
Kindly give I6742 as 6.764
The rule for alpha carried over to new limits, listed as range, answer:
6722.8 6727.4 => 7.605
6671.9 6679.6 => 7.996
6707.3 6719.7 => 8.638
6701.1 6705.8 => 8.162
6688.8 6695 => 8.239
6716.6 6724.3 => 8.214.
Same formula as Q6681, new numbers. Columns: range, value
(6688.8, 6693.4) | 7.48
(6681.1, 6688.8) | 7.69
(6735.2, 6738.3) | 7.58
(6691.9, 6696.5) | 7.93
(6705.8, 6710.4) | 7.24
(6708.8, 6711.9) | 6.67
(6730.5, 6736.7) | 7.34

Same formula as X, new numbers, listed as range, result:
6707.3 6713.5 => 5.878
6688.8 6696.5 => 6.555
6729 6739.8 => 6.971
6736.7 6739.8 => 7.143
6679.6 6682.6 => 7.405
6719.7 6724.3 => 7.311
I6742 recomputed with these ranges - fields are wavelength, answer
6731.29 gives 7.044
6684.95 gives 7.557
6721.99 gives 7.311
